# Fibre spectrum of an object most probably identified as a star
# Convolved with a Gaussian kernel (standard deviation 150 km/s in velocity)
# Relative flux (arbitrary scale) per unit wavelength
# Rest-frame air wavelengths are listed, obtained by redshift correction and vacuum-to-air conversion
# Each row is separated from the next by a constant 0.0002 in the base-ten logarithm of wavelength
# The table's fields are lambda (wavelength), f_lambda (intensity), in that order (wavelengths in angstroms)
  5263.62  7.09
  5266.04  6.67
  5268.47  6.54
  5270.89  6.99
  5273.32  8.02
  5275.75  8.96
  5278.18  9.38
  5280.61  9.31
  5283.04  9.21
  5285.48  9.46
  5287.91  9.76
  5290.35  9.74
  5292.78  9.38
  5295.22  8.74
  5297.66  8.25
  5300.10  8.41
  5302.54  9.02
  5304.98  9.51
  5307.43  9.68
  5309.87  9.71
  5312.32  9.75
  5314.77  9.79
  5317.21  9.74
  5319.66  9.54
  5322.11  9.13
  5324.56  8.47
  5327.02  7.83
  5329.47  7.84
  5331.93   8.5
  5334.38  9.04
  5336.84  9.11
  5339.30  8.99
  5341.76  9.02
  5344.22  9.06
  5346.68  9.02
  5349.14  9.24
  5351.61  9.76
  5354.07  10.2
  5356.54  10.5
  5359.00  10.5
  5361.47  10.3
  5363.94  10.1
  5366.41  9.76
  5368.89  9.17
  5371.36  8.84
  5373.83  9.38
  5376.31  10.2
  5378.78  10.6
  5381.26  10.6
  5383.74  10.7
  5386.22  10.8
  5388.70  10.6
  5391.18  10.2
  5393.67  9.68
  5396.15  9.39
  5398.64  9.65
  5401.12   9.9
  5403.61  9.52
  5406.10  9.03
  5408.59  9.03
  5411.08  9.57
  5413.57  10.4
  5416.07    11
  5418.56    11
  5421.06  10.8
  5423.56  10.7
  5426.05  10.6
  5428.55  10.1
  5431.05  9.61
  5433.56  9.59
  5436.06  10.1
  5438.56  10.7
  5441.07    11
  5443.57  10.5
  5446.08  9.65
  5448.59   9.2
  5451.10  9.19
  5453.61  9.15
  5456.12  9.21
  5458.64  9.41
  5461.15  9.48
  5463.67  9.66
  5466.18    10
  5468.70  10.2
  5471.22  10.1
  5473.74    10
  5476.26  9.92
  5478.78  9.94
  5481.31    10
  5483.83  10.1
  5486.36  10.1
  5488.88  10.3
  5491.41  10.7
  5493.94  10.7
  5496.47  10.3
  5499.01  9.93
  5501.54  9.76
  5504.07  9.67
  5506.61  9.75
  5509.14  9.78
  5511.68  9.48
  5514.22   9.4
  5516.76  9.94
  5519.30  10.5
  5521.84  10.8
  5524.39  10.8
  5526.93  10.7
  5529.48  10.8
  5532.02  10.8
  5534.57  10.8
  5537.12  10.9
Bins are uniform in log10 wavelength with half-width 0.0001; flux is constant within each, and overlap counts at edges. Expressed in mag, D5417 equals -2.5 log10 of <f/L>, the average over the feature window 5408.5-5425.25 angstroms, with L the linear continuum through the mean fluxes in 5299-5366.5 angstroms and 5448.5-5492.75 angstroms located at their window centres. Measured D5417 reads -0.09 mag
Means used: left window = 9.34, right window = 9.83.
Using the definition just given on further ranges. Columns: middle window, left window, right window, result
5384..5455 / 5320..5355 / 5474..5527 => -0.06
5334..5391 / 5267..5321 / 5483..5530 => -0.05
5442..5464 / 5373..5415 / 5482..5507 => 0.06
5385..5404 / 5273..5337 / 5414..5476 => -0.03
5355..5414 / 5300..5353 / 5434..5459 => -0.05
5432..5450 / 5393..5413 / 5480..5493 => -0.03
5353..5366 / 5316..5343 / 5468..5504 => -0.14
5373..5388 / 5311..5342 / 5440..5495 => -0.12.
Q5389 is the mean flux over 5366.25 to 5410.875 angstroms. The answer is 9.83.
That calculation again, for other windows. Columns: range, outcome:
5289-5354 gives 9.11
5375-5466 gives 10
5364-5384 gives 9.88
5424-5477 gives 9.89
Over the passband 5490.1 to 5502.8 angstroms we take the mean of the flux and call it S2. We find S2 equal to 10.3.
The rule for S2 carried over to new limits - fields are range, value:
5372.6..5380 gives 10.1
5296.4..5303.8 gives 8.57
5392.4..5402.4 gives 9.65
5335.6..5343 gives 9.03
